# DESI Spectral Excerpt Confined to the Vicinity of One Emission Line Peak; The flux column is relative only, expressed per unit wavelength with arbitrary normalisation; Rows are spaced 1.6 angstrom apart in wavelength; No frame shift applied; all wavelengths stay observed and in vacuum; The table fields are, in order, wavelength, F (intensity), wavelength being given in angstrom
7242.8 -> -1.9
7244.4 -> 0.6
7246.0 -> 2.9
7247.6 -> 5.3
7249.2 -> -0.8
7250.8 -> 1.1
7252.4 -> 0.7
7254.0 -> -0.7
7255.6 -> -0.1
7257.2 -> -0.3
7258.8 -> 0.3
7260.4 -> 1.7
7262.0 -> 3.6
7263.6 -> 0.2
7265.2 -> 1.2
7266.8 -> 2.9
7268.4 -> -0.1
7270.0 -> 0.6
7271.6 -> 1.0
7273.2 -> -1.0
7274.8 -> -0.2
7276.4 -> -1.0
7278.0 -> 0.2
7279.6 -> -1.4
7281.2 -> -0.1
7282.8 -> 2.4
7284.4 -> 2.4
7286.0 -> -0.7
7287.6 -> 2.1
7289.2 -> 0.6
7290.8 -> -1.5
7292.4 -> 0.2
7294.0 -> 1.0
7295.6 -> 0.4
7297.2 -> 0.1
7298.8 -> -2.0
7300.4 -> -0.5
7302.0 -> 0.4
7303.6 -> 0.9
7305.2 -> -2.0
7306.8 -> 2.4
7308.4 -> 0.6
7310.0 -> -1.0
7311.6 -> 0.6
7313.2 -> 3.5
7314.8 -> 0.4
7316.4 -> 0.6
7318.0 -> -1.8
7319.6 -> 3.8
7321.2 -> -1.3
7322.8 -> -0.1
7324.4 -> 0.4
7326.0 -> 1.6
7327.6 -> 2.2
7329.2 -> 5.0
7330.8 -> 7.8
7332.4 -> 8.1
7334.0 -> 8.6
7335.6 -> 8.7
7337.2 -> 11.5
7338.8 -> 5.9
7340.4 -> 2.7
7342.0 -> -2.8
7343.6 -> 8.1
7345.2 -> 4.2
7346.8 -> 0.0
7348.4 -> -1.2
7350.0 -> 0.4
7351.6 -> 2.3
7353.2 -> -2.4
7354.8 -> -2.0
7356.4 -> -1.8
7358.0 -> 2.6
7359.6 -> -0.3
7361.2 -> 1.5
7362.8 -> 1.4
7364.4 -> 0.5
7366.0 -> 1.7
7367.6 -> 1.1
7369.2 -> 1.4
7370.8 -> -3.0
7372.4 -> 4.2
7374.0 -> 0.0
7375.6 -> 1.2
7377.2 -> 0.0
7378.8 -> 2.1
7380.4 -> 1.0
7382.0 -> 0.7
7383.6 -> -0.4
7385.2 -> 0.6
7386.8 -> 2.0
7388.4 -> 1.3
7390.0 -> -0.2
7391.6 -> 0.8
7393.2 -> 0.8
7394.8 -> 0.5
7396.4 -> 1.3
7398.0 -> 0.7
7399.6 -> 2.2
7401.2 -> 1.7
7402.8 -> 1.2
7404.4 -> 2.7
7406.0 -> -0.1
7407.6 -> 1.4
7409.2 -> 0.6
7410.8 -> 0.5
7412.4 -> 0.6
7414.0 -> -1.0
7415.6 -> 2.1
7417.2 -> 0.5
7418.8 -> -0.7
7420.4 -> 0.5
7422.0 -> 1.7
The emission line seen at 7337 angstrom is [O II]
